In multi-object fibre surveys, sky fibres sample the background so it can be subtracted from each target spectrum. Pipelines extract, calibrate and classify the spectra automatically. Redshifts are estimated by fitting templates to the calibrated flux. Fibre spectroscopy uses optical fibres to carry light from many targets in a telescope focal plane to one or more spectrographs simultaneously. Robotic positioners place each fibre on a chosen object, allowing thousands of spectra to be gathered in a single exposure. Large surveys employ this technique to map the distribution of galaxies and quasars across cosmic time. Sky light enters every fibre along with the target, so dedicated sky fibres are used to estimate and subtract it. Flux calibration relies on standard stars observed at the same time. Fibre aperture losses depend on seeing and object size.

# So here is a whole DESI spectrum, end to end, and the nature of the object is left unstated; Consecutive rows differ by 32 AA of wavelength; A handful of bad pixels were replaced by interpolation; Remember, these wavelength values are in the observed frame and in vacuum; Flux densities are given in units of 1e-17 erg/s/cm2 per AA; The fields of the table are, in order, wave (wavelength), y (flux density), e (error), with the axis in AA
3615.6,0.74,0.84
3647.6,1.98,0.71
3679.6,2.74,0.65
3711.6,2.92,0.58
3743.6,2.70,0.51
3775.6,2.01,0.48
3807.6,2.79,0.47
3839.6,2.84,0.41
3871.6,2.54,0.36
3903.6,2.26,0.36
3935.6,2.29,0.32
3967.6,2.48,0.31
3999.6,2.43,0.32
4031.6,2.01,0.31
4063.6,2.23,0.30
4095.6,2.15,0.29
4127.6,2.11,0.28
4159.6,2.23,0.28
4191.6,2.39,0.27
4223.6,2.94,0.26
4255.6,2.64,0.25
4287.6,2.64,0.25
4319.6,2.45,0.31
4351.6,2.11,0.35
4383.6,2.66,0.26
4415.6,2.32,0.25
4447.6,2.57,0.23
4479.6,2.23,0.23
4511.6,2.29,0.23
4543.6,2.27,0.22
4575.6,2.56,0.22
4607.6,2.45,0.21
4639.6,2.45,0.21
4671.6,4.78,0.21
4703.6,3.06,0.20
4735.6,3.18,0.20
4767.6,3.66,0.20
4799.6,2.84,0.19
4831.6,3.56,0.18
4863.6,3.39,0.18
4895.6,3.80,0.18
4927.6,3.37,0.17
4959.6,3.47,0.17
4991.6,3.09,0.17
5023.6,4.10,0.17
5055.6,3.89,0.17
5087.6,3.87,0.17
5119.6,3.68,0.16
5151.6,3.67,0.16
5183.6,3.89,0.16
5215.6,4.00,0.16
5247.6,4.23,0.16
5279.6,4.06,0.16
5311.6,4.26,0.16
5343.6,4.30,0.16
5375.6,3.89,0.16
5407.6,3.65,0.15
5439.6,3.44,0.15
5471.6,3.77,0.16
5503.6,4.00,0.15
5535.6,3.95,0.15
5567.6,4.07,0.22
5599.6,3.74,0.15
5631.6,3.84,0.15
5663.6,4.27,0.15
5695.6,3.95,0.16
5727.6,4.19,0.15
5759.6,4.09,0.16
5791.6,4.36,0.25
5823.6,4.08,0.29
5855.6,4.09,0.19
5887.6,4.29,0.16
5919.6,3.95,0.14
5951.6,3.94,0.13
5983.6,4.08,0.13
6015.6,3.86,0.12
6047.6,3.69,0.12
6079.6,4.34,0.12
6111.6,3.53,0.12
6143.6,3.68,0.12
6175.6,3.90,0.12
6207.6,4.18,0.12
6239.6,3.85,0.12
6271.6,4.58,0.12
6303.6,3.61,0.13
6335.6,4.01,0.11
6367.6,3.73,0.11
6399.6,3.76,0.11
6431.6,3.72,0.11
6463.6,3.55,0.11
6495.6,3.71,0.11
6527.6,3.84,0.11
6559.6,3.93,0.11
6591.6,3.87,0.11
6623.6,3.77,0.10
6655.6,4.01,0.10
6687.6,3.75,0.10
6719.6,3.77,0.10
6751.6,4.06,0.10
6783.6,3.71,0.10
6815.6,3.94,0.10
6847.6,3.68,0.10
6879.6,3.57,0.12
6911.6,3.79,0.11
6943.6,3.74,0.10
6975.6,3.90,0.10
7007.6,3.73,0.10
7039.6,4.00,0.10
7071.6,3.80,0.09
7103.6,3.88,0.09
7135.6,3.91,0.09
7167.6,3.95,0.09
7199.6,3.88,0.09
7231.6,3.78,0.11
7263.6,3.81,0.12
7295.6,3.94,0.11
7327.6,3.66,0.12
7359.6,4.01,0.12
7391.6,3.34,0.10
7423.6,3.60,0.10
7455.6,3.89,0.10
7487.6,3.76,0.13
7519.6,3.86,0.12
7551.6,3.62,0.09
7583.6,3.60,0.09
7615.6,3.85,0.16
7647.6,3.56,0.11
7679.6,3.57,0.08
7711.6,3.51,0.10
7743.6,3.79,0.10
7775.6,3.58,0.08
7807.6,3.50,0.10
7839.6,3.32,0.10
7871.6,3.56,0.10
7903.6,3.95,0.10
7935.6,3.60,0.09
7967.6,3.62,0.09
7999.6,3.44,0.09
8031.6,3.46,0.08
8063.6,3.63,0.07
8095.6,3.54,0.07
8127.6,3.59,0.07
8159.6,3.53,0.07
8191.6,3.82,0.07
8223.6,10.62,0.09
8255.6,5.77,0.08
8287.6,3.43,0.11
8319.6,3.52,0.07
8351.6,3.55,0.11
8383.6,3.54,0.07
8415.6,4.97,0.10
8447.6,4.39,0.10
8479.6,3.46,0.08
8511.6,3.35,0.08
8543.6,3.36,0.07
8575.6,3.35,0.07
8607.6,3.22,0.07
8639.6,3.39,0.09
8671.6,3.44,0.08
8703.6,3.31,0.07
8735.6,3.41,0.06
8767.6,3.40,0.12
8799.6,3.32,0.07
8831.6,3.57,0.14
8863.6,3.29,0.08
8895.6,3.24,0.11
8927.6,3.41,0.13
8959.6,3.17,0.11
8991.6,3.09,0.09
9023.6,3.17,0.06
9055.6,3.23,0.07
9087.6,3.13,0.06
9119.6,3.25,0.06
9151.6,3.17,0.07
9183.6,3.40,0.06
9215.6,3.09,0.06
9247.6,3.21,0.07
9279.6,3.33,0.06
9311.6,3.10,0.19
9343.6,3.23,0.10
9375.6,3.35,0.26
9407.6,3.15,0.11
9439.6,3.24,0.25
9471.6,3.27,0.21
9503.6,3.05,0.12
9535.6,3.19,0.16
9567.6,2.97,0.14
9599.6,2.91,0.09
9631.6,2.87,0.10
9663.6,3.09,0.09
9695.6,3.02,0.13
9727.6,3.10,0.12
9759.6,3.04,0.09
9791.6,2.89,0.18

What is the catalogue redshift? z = 0.253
